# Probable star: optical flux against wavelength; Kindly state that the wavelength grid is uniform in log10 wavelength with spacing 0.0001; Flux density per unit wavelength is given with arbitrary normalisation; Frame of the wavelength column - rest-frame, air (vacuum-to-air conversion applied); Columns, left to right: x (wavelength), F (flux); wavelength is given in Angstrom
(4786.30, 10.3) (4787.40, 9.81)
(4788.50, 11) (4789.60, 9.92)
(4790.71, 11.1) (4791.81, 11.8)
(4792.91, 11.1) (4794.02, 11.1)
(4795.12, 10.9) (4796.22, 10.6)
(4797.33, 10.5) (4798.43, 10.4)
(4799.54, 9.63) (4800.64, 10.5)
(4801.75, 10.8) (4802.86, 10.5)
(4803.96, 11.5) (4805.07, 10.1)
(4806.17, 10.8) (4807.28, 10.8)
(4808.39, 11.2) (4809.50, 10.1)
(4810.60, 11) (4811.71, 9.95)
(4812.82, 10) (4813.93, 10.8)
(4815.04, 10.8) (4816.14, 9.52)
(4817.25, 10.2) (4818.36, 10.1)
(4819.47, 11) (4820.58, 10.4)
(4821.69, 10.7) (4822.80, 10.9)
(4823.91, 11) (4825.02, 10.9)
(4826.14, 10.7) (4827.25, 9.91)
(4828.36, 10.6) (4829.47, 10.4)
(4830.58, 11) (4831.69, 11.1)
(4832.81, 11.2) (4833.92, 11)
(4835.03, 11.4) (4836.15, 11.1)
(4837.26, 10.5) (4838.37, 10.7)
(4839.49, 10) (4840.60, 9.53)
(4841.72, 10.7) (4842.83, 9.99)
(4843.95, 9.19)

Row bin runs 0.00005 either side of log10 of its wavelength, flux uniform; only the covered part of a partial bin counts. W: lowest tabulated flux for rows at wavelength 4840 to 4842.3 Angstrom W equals 9.53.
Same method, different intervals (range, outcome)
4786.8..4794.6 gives 9.81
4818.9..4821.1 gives 10.4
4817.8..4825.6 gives 10.1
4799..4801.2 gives 9.63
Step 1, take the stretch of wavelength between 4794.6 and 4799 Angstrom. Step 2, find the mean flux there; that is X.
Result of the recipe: 10.6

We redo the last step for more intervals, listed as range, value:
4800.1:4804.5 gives 10.8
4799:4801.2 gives 10.1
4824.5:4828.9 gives 10.5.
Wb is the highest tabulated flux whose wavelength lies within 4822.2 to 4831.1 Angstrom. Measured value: 11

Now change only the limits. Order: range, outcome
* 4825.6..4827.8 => 10.7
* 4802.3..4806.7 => 11.5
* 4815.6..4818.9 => 10.2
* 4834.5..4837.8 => 11.4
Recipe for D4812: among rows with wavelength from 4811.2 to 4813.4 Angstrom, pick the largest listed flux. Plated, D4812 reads 10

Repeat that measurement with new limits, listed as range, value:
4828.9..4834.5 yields 11.2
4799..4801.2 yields 10.5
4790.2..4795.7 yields 11.8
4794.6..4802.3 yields 10.9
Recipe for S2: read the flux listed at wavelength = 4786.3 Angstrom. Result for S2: 10.3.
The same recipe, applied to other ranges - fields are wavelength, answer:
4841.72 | 10.7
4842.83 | 9.99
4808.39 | 11.2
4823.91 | 11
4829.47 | 10.4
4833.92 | 11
